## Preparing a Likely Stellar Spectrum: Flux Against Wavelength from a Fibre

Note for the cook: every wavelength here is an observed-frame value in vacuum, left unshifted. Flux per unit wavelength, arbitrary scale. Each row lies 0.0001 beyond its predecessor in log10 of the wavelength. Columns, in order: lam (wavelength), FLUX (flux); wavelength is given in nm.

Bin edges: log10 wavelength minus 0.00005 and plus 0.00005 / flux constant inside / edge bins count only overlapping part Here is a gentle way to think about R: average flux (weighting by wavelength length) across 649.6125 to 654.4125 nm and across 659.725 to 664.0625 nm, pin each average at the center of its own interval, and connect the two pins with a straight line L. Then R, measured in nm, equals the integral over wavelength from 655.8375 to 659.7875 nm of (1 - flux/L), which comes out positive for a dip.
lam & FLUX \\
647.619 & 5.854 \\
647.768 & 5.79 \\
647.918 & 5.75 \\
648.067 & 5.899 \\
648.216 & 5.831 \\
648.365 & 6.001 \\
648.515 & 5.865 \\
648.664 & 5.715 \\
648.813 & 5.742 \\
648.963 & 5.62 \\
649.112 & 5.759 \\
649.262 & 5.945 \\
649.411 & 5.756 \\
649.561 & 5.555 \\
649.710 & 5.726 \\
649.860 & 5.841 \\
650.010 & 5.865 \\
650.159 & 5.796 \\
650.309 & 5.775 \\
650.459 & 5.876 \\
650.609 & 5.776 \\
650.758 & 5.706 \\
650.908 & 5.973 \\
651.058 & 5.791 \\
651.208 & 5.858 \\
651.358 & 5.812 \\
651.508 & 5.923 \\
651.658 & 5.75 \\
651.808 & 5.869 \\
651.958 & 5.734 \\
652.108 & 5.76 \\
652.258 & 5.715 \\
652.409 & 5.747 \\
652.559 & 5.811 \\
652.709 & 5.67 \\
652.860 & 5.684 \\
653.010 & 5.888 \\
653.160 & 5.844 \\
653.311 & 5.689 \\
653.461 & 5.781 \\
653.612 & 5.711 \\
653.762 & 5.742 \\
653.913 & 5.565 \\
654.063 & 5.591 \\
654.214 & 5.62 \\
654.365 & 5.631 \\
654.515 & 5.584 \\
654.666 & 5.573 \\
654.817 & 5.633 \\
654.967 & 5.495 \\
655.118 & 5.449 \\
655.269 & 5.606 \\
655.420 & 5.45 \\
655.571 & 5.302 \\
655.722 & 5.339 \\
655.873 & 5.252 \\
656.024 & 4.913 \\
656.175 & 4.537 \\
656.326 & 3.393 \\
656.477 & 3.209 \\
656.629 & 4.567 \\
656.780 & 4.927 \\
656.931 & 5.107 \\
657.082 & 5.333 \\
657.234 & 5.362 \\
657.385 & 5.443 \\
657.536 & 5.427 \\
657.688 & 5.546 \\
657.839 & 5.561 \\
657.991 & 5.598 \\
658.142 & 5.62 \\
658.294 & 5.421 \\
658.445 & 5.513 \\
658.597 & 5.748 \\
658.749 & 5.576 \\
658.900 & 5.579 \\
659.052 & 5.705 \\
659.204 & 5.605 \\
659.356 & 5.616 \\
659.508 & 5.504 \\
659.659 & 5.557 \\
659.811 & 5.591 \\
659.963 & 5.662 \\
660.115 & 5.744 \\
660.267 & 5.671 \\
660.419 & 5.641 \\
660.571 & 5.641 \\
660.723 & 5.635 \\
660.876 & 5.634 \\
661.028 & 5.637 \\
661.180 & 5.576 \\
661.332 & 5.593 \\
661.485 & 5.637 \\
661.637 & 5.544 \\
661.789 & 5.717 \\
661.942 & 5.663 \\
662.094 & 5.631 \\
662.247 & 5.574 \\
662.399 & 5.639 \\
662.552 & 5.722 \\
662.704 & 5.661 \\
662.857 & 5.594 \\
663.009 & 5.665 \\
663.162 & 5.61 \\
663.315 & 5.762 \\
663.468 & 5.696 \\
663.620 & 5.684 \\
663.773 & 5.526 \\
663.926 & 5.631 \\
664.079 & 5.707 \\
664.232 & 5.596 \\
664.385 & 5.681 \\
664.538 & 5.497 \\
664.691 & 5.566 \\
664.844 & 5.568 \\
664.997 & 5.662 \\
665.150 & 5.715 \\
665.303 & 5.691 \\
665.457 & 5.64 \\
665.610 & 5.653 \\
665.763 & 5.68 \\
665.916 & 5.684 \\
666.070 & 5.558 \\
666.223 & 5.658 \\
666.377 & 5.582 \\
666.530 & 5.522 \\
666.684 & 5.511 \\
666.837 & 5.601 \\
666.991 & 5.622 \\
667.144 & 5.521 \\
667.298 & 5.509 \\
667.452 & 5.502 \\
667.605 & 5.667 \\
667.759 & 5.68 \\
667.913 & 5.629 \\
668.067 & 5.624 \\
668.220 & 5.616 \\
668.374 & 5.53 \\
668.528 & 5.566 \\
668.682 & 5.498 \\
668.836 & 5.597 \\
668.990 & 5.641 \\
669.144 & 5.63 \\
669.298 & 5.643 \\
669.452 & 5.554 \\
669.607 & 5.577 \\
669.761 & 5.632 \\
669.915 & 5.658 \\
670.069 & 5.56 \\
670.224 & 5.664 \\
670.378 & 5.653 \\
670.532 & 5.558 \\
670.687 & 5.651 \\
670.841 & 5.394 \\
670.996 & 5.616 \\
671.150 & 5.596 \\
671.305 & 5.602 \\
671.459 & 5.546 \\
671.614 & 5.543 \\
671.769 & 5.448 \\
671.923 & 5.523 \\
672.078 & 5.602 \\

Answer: 0.327 nm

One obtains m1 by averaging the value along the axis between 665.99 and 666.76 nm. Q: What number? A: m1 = 5.56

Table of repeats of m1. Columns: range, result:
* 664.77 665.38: 5.66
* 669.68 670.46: 5.64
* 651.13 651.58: 5.86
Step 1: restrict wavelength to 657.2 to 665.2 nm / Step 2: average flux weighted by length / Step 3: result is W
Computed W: 5.61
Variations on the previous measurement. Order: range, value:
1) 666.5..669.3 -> 5.58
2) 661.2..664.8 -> 5.63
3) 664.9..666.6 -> 5.64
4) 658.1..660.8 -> 5.61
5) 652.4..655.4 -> 5.66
